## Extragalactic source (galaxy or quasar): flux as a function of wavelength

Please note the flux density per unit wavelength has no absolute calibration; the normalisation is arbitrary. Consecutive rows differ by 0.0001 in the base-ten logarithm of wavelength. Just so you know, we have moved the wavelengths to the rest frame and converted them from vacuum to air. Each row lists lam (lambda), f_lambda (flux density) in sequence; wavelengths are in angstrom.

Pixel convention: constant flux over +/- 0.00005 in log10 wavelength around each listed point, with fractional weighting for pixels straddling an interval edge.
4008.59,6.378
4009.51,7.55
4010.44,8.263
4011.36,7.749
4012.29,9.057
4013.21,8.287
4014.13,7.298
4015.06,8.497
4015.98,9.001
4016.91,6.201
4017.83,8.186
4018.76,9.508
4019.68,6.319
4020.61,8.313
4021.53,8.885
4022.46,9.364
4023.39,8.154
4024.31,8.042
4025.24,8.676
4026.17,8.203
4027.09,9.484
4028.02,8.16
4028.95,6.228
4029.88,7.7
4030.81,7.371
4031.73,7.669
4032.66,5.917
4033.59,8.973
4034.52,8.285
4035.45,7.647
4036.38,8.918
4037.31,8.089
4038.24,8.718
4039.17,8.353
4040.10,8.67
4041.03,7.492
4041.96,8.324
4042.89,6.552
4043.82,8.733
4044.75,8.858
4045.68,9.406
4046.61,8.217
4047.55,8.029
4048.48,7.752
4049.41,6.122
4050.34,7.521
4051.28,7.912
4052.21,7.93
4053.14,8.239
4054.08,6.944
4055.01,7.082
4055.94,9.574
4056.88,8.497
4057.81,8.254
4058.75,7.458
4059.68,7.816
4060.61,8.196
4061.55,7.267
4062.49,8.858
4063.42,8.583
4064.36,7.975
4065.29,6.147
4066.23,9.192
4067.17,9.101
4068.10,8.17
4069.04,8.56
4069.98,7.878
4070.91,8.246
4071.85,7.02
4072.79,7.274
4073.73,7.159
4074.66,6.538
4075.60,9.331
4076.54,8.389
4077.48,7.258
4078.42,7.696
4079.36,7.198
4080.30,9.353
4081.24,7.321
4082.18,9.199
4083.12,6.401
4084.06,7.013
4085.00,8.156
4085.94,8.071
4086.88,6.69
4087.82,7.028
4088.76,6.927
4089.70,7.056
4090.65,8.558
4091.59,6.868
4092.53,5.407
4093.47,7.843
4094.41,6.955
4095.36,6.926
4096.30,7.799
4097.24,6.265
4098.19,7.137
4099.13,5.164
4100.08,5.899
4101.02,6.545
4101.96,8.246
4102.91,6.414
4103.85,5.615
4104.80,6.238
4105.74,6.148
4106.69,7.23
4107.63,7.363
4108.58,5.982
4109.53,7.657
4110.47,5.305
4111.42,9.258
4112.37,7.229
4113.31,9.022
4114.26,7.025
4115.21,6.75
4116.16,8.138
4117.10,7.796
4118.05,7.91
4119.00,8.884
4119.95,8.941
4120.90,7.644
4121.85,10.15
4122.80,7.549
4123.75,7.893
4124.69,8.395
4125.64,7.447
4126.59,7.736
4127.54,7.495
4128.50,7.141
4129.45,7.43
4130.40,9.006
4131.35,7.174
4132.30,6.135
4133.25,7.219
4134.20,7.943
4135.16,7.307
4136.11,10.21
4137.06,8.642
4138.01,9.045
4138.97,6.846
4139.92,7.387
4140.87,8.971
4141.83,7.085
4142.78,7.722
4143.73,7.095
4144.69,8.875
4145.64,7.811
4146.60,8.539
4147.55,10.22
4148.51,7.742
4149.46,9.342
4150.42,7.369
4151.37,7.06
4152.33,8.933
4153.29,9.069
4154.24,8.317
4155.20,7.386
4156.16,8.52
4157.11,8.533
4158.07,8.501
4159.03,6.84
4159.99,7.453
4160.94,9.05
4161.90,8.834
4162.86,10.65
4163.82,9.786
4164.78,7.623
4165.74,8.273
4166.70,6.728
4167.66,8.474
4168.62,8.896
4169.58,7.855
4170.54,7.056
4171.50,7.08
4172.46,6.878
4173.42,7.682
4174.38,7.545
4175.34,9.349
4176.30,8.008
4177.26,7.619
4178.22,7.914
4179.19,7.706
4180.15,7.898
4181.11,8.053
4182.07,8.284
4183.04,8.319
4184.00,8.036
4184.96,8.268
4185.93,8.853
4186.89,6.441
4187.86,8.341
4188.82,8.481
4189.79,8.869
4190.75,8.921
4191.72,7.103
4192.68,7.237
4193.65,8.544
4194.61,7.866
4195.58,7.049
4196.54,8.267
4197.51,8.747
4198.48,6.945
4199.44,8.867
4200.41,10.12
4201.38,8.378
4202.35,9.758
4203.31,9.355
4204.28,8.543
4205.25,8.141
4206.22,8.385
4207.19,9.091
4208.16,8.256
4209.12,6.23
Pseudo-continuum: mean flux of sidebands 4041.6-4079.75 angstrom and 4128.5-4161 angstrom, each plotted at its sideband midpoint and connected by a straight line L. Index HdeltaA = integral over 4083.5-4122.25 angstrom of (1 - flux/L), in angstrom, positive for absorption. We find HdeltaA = 3.65 angstrom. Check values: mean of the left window 7.93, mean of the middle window 7.24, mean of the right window 8.06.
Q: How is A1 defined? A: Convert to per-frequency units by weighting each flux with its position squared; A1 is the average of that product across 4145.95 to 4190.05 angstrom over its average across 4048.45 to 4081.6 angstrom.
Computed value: 1.09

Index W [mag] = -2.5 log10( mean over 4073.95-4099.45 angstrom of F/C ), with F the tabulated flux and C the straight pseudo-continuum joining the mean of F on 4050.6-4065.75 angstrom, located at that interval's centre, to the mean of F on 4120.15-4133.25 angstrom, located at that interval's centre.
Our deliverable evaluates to 0.07 mag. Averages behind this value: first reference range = 7.92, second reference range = 7.79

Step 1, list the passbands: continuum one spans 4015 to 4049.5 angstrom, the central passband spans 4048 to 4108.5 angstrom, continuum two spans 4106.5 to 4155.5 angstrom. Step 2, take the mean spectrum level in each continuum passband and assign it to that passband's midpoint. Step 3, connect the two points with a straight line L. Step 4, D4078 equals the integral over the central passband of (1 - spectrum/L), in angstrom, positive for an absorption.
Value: 4.12 angstrom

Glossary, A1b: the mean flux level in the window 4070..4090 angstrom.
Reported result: 7.6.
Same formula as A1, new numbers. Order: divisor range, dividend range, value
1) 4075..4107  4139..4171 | 1.18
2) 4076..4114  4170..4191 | 1.16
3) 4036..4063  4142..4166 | 1.09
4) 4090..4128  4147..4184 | 1.15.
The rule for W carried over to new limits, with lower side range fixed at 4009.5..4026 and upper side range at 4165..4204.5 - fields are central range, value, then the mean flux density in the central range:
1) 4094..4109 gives 0.226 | 6.62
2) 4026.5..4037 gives 0.045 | 7.86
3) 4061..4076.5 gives 0.028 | 7.97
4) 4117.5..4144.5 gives 0.025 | 7.95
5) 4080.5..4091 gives 0.088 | 7.53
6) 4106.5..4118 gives 0.101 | 7.42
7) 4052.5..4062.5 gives 0.027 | 7.97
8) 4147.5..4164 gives -0.045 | 8.47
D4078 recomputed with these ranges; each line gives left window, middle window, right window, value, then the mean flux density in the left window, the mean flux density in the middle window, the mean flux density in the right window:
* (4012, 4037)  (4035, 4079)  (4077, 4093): -1.5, 8.08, 8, 7.42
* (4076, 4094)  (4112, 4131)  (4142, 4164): 0.0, 7.5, 7.98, 8.38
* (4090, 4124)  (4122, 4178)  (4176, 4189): -2.7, 7.27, 8.06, 8.01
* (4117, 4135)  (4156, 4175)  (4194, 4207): 0.2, 7.88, 8.12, 8.51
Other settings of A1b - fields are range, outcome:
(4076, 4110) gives 7.11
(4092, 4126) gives 7.28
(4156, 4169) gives 8.43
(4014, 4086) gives 7.99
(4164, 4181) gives 7.84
